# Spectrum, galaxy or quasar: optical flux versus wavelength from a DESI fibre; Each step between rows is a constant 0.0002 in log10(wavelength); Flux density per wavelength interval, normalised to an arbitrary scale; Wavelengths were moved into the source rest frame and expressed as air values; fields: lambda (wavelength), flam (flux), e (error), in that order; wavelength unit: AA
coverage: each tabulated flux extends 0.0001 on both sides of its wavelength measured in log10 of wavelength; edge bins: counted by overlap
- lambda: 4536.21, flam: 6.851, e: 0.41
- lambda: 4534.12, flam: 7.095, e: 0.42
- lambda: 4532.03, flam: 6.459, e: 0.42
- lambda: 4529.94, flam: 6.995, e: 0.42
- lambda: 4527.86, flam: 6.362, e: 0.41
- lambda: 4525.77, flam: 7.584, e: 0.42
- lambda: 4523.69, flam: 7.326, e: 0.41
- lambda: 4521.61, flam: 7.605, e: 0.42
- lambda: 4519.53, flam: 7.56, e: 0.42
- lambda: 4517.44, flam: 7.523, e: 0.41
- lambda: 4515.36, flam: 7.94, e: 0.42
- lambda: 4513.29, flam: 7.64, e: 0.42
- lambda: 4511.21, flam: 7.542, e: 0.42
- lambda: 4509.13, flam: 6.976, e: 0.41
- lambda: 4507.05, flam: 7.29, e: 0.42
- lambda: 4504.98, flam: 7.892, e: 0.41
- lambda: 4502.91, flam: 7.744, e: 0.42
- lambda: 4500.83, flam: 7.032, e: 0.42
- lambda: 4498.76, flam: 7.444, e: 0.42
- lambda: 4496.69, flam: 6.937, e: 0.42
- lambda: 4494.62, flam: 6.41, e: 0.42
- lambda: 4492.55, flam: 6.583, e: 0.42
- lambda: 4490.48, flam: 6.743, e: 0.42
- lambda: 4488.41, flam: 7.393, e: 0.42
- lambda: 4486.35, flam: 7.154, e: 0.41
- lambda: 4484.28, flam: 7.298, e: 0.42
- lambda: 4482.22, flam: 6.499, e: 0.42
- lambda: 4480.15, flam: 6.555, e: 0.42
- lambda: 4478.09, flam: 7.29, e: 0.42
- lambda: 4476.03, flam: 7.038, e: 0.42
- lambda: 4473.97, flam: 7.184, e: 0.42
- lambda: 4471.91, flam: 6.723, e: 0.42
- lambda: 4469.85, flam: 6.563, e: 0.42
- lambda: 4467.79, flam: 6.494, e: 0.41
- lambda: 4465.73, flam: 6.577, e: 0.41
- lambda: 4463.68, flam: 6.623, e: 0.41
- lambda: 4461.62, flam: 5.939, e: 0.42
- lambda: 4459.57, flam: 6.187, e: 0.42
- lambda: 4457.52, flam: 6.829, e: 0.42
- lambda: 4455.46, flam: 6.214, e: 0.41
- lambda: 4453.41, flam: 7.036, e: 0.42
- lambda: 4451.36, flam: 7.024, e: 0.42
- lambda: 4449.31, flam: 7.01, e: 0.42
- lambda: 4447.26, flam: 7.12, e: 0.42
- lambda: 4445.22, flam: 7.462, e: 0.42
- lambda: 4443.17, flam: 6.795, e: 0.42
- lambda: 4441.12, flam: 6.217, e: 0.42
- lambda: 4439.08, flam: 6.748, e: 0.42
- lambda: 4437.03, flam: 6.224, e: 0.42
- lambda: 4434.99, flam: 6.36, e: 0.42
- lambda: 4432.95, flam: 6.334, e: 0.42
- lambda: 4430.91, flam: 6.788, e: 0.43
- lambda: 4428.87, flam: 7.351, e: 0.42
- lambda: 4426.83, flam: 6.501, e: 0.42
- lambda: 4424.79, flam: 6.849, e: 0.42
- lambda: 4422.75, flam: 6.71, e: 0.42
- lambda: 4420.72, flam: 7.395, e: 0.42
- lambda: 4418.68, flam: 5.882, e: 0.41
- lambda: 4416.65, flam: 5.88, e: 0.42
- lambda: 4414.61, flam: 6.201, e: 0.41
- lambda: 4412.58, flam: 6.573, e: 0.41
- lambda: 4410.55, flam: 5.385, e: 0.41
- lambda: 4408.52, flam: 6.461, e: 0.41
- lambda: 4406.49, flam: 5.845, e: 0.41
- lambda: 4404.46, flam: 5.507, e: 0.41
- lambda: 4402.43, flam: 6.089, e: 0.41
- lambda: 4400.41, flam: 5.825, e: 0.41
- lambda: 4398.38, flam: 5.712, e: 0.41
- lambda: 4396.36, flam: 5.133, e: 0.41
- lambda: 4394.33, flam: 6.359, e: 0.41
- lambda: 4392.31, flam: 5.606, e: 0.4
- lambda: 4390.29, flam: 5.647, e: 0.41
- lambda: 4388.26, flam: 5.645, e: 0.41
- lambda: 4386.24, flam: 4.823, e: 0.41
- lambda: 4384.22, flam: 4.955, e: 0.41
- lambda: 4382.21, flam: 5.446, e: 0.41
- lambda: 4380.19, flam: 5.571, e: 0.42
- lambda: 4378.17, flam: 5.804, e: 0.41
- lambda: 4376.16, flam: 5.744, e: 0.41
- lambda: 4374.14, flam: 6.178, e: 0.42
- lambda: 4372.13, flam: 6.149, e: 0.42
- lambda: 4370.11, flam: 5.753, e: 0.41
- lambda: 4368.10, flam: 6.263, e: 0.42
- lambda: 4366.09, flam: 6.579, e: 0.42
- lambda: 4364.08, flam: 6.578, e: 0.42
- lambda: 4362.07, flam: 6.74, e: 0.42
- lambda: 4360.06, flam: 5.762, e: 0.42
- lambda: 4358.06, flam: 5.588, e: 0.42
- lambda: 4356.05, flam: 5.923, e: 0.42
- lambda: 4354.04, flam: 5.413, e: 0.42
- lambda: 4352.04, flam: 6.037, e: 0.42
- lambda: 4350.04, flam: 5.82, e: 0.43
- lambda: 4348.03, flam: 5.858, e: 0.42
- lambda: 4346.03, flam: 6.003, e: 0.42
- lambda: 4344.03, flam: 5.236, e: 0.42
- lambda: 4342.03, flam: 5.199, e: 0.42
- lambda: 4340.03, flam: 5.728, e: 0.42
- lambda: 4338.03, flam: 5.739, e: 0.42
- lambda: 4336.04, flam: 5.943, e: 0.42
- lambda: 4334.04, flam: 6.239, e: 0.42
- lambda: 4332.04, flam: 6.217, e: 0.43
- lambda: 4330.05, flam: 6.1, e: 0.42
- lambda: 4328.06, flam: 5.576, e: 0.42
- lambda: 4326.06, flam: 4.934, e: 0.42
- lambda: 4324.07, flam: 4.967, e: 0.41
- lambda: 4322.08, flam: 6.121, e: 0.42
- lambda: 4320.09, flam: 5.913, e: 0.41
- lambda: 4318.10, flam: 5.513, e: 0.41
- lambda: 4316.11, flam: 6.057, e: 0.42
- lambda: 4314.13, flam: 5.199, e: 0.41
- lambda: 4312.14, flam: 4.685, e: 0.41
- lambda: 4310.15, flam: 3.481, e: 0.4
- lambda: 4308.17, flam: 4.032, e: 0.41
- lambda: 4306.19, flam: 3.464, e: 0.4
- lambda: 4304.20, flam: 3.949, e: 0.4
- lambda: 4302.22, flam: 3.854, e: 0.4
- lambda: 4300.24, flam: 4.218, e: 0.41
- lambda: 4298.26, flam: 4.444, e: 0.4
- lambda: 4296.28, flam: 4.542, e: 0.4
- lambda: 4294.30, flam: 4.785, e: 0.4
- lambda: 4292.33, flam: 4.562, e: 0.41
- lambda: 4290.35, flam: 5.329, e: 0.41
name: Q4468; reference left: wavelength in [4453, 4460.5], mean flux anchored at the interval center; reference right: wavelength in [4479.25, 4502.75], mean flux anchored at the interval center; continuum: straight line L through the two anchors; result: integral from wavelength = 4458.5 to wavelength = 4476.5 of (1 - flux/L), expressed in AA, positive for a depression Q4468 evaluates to 0.2 AA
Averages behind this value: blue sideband 6.53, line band 6.58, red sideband 6.94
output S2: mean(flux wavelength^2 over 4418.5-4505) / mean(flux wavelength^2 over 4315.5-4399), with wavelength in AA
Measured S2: 1.2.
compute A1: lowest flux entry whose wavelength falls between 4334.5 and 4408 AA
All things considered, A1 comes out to 4.823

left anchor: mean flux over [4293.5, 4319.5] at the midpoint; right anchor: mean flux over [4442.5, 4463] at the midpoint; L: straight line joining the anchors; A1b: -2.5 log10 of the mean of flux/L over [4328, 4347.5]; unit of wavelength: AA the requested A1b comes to -0.17 mag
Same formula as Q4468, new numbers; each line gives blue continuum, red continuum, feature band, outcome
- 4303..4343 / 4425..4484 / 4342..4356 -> -0.4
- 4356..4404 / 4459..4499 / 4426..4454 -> -1.7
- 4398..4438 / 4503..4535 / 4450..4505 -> 0.5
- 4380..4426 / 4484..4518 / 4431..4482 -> -0.4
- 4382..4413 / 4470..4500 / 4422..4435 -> -1.3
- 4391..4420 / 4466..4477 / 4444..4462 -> -0.7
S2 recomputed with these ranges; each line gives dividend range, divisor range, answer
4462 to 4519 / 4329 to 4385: 1.28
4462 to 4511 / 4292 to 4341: 1.49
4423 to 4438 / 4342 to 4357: 1.20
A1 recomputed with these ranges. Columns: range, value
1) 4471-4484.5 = 6.499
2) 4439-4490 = 5.939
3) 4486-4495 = 6.41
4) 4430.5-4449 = 6.217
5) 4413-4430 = 5.88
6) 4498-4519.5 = 6.976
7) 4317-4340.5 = 4.934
